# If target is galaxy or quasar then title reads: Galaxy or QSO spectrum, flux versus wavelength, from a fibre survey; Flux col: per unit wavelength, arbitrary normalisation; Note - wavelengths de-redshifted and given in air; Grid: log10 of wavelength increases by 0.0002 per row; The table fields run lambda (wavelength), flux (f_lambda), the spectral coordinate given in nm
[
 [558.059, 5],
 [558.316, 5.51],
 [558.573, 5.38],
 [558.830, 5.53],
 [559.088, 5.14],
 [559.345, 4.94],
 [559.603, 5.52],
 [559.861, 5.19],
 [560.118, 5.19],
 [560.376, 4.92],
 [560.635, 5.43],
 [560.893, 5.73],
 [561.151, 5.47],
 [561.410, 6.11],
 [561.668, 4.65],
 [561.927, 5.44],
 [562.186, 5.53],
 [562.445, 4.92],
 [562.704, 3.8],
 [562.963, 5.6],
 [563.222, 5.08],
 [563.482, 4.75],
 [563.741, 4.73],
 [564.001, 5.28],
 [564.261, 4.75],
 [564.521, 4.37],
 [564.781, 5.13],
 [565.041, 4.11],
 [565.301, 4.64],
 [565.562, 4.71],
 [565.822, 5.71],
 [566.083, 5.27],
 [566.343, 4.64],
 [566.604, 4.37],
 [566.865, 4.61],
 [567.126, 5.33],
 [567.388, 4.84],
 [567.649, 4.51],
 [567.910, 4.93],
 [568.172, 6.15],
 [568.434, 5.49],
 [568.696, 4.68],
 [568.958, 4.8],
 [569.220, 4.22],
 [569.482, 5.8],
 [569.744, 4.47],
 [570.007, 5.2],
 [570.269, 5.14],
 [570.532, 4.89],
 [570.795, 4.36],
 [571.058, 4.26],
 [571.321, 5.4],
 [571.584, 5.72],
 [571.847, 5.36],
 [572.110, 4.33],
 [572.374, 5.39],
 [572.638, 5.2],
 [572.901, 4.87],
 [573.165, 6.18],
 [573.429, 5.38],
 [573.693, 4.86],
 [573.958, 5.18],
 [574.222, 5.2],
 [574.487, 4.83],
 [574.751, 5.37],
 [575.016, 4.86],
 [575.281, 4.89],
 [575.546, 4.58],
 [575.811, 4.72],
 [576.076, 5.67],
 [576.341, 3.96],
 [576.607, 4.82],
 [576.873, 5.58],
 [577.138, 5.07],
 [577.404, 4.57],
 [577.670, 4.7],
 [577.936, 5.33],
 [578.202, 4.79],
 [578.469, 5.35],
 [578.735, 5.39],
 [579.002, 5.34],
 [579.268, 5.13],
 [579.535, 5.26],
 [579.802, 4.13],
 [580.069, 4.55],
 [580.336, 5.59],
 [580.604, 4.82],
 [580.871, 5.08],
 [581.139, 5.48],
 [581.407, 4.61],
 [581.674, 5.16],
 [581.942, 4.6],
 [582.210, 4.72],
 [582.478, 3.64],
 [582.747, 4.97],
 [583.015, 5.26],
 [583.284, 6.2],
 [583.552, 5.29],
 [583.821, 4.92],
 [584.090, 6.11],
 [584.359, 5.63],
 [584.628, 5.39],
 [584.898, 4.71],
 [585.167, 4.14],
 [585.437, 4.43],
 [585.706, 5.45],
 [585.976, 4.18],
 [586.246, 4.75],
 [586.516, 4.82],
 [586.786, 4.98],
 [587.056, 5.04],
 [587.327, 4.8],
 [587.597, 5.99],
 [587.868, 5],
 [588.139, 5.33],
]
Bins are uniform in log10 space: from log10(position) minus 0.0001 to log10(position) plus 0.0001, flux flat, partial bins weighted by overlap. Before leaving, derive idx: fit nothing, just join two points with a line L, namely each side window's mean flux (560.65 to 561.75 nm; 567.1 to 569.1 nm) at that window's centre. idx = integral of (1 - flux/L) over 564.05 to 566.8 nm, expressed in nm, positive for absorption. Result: 0.24 nm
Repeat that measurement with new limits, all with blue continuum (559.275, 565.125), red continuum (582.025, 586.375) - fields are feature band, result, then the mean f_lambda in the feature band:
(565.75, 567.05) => 0.04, 4.9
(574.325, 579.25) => 0.02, 5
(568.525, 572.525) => 0.08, 4.94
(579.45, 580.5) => 0.03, 4.86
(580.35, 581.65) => -0.02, 5.07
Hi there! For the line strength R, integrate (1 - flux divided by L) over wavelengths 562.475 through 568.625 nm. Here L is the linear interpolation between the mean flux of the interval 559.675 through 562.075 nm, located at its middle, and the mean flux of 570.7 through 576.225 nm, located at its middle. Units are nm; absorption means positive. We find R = 0.41 nm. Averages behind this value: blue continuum 5.35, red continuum 5.08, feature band 4.9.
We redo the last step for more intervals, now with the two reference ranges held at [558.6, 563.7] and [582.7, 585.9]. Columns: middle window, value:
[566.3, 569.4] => 0.18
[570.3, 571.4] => 0.10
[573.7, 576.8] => 0.16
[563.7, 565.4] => 0.16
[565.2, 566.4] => 0.04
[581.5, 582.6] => 0.14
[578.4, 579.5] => -0.02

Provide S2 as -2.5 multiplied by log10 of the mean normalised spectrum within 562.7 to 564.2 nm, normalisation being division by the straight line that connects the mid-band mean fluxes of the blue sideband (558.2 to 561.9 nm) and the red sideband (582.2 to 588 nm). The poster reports 0.07 mag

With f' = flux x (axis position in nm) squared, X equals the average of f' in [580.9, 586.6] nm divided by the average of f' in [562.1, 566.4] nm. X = 1.09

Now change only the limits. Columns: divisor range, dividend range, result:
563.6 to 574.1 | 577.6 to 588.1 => 1.06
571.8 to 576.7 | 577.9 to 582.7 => 1.00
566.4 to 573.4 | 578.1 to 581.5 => 1.04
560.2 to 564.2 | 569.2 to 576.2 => 1.02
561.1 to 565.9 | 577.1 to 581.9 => 1.07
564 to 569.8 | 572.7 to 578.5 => 1.06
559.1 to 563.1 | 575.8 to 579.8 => 1.02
